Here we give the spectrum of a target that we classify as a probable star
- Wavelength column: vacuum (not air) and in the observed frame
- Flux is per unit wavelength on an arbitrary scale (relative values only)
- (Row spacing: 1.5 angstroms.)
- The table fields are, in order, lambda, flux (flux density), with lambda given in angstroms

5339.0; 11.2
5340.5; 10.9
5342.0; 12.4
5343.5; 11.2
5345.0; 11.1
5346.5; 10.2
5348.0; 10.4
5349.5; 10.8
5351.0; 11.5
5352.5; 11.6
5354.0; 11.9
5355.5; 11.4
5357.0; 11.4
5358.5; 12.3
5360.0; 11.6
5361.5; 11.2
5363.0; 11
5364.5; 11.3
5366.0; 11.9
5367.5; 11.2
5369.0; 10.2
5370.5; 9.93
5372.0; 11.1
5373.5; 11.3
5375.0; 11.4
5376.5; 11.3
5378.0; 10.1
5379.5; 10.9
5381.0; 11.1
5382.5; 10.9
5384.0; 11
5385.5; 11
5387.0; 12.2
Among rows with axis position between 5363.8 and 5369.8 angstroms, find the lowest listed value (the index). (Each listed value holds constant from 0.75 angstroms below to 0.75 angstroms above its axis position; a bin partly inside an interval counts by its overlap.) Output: 10.2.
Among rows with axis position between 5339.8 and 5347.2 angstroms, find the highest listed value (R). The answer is 12.4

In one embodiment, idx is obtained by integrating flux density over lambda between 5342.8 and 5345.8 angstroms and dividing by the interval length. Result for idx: 11.1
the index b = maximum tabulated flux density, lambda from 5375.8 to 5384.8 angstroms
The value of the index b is 11.3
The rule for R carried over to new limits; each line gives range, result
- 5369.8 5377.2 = 11.4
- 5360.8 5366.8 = 11.9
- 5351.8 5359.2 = 12.3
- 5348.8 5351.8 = 11.5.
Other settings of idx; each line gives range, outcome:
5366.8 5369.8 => 10.7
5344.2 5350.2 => 10.6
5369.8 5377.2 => 11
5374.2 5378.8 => 10.9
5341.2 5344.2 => 11.8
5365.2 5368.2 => 11.6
